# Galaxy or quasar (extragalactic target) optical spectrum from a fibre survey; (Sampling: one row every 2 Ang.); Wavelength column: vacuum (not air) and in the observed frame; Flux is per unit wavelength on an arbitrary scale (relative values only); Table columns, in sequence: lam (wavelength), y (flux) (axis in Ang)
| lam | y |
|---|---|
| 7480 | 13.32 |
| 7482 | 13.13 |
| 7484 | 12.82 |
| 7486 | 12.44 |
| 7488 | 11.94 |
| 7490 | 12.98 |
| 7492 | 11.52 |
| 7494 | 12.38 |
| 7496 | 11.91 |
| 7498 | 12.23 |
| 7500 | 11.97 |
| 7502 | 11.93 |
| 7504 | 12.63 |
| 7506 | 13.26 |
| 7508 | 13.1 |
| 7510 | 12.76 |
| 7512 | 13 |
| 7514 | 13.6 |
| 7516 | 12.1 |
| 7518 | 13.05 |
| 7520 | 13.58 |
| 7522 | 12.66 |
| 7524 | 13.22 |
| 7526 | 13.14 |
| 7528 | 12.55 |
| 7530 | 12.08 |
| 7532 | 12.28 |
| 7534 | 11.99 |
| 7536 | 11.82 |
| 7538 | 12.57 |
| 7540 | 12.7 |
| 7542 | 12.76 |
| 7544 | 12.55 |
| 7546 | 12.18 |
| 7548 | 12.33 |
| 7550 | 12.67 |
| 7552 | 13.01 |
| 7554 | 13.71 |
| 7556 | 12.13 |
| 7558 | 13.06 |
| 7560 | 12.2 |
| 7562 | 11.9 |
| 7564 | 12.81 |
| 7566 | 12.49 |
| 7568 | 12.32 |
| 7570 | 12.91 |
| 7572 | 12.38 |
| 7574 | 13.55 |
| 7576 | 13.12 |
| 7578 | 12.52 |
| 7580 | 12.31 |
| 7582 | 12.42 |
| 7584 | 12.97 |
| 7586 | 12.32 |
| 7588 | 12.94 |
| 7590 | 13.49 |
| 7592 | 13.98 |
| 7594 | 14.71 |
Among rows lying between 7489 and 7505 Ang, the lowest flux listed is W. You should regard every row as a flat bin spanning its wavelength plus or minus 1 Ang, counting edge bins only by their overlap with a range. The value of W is 11.52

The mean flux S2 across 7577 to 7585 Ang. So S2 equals 12.6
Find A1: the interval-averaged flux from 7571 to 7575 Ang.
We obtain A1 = 13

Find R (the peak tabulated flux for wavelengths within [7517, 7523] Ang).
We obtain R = 13.58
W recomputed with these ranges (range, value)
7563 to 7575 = 12.32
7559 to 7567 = 11.9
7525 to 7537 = 11.82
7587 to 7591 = 12.94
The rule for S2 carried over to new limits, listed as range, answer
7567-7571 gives 12.6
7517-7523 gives 13.1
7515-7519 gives 12.6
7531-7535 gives 12.1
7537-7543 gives 12.7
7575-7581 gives 12.7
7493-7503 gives 12.1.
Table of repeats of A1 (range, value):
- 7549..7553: 12.8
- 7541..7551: 12.5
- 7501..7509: 12.7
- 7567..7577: 12.9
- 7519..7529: 13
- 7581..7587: 12.6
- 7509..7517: 12.9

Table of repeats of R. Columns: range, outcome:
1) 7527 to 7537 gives 12.55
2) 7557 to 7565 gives 13.06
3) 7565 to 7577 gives 13.55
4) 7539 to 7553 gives 13.01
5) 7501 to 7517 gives 13.6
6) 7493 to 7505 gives 12.63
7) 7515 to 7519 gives 13.05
